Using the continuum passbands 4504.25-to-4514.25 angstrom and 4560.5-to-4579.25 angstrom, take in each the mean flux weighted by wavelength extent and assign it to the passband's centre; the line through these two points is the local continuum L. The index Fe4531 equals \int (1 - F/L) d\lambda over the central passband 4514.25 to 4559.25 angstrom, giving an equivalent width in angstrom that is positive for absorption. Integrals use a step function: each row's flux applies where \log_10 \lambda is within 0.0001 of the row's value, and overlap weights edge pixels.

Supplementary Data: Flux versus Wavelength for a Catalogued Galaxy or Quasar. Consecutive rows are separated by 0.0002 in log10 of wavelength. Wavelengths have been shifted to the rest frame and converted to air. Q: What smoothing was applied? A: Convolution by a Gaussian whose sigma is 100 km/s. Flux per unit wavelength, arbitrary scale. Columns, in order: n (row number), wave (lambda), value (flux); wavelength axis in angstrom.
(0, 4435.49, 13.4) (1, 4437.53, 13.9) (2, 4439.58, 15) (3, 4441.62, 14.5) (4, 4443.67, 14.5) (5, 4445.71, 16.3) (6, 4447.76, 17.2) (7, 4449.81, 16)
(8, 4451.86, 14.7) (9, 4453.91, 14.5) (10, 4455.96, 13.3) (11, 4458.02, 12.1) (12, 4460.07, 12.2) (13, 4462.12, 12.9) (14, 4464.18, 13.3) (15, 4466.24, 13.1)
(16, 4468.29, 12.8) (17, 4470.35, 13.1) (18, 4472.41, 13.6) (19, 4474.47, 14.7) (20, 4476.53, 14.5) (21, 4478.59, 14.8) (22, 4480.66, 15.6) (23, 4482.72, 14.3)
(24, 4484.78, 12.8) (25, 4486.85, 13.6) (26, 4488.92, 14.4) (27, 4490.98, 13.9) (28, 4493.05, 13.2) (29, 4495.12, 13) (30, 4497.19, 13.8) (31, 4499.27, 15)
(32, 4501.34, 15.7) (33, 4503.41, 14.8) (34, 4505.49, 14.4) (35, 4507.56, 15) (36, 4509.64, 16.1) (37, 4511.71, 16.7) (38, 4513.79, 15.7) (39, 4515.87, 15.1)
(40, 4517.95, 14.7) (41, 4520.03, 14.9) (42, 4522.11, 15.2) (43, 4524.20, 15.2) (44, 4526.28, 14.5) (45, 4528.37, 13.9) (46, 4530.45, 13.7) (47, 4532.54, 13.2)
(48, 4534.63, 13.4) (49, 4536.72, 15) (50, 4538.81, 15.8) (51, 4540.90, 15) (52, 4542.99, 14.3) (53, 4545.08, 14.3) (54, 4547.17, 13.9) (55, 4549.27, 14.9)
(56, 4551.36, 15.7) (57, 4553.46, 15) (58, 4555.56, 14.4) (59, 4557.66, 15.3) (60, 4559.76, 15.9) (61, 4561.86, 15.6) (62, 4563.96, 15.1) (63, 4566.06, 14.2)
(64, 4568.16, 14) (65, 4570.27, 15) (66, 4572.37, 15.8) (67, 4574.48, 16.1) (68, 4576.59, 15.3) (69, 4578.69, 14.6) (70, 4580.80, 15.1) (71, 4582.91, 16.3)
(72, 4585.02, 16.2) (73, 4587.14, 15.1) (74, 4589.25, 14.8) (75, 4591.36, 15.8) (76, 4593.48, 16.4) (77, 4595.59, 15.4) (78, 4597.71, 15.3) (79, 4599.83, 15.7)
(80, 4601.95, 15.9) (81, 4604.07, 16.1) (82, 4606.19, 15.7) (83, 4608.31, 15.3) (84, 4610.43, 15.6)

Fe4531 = 2.0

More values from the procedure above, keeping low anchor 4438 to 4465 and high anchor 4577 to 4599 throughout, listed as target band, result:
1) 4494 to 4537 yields 0.51 angstrom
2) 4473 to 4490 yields 0.32 angstrom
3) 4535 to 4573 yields 0.73 angstrom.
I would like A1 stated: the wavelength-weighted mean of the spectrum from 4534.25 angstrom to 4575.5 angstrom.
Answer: 15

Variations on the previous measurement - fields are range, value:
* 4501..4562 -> 14.9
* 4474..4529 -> 14.7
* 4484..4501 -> 13.8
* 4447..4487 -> 13.9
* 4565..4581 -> 15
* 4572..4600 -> 15.6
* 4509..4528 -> 15.3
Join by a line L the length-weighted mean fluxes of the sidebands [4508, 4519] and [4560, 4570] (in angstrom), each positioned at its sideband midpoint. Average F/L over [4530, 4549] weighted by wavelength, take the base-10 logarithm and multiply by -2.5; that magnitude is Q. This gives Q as 0.066 mag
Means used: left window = 15.6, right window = 14.8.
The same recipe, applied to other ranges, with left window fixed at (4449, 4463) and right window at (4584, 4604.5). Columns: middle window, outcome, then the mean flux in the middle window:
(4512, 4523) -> -0.05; 15.2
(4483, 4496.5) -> 0.05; 13.5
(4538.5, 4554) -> 0.01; 14.8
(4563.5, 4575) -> 0.02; 15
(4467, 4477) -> 0.02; 13.7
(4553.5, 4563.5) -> -0.01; 15.3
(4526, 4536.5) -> 0.07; 13.8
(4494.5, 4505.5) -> -0.02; 14.5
